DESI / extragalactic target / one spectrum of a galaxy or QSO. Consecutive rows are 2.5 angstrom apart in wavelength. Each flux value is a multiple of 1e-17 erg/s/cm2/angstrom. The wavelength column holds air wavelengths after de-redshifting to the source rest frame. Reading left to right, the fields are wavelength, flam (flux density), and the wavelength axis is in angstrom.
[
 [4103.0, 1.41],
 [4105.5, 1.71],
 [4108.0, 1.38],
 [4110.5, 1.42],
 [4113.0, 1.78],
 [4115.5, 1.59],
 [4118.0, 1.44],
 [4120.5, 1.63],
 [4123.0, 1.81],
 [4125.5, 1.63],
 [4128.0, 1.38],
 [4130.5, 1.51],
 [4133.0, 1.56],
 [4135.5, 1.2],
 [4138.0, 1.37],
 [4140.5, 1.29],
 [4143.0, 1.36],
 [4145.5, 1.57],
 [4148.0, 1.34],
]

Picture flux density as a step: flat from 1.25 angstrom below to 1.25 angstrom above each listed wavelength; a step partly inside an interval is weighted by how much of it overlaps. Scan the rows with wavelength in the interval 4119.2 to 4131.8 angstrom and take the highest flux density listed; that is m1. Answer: 1.81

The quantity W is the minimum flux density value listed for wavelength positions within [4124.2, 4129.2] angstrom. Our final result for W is 1.38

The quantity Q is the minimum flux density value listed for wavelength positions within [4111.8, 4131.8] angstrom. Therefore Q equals 1.38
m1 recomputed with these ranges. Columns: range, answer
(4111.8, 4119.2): 1.78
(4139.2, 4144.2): 1.36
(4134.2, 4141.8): 1.37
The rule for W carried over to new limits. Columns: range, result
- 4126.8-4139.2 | 1.2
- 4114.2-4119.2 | 1.44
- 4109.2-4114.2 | 1.42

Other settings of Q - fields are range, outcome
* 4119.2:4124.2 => 1.63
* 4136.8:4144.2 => 1.29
